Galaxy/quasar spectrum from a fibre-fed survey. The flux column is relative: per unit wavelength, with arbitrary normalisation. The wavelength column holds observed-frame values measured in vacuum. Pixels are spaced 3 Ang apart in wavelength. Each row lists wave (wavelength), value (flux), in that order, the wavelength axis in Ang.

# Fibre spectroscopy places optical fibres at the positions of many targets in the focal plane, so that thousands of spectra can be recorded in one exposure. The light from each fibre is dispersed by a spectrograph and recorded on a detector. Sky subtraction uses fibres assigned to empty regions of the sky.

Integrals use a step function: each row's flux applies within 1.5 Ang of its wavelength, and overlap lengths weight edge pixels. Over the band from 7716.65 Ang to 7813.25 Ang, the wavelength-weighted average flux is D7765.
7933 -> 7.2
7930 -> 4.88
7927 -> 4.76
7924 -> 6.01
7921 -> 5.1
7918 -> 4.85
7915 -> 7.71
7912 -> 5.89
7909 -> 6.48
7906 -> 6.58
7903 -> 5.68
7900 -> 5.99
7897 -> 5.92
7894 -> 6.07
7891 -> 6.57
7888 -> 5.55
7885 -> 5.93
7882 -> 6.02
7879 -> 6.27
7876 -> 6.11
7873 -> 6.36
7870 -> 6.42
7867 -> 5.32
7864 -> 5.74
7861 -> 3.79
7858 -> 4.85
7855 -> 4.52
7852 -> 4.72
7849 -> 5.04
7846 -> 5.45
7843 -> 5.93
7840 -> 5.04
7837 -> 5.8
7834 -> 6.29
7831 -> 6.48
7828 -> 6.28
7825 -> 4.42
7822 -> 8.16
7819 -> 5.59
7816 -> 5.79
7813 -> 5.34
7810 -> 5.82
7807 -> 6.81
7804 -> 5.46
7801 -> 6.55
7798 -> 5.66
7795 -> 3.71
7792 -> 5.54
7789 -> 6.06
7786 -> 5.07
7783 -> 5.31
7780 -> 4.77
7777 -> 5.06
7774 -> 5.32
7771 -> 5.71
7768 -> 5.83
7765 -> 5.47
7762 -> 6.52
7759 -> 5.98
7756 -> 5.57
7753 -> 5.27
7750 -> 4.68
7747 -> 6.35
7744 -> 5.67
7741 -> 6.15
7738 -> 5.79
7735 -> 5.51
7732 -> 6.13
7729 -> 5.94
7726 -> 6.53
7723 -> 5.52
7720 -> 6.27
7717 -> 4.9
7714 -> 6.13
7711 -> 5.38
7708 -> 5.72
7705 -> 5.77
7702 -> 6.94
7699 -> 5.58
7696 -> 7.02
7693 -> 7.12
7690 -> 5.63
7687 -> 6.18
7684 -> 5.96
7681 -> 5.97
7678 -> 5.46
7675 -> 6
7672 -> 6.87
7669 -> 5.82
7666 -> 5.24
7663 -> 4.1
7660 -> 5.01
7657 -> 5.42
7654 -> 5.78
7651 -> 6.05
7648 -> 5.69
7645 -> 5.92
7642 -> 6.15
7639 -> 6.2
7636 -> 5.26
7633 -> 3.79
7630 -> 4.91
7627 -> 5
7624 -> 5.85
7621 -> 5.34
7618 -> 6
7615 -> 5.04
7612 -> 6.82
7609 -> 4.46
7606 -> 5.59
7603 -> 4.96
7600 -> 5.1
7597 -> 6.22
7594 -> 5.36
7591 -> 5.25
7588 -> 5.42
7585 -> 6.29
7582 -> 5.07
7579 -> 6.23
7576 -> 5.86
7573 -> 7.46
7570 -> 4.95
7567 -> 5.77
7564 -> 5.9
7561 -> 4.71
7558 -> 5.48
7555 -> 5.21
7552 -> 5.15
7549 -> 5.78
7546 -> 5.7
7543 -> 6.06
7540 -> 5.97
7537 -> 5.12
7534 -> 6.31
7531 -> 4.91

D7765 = 5.66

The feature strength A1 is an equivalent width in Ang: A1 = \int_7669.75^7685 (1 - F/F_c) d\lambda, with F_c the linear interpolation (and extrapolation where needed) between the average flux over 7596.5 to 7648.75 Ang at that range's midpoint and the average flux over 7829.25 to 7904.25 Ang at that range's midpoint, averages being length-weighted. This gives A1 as -1.5 Ang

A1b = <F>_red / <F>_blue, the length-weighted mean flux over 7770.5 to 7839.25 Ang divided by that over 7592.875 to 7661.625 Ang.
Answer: 1.0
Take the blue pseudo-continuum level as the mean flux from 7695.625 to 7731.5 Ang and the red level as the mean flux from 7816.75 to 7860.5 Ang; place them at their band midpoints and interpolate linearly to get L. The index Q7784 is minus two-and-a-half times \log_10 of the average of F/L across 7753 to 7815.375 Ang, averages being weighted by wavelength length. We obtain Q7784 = 0.03 mag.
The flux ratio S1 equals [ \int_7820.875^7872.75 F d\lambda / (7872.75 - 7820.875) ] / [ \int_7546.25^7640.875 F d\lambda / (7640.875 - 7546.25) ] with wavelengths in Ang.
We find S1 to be 1.01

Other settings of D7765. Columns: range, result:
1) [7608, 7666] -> 5.41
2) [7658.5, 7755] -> 5.83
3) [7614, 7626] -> 5.56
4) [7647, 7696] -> 5.81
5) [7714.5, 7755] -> 5.75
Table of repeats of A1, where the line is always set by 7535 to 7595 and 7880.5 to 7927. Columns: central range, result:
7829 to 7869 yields 4.0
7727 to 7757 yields 0.5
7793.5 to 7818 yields 1.0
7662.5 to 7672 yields 0.5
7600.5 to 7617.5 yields 0.9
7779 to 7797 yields 2.3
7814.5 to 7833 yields -0.7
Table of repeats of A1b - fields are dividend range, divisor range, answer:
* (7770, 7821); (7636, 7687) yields 0.97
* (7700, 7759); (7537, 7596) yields 1.03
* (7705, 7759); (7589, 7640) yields 1.07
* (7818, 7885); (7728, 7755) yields 0.99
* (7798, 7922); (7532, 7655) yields 1.04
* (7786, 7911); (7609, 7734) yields 1.00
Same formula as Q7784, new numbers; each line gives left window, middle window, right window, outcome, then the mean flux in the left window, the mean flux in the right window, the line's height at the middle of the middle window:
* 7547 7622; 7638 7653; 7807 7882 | -0.07 mag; 5.58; 5.68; 5.6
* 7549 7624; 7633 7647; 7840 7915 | -0.01 mag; 5.58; 5.74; 5.61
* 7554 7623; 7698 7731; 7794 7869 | -0.06 mag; 5.59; 5.56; 5.58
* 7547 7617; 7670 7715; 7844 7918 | -0.09 mag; 5.57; 5.77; 5.65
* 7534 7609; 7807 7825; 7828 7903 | -0.07 mag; 5.6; 5.69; 5.67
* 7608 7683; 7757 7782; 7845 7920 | 0.01 mag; 5.54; 5.75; 5.65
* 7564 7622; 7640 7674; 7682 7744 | 0.03 mag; 5.65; 6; 5.84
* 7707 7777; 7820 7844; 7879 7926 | -0.03 mag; 5.74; 6.02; 5.9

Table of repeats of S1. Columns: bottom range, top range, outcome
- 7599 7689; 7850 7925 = 1.04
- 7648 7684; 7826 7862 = 0.95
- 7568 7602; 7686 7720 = 1.05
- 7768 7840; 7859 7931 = 1.03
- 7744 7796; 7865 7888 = 1.11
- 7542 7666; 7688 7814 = 1.04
